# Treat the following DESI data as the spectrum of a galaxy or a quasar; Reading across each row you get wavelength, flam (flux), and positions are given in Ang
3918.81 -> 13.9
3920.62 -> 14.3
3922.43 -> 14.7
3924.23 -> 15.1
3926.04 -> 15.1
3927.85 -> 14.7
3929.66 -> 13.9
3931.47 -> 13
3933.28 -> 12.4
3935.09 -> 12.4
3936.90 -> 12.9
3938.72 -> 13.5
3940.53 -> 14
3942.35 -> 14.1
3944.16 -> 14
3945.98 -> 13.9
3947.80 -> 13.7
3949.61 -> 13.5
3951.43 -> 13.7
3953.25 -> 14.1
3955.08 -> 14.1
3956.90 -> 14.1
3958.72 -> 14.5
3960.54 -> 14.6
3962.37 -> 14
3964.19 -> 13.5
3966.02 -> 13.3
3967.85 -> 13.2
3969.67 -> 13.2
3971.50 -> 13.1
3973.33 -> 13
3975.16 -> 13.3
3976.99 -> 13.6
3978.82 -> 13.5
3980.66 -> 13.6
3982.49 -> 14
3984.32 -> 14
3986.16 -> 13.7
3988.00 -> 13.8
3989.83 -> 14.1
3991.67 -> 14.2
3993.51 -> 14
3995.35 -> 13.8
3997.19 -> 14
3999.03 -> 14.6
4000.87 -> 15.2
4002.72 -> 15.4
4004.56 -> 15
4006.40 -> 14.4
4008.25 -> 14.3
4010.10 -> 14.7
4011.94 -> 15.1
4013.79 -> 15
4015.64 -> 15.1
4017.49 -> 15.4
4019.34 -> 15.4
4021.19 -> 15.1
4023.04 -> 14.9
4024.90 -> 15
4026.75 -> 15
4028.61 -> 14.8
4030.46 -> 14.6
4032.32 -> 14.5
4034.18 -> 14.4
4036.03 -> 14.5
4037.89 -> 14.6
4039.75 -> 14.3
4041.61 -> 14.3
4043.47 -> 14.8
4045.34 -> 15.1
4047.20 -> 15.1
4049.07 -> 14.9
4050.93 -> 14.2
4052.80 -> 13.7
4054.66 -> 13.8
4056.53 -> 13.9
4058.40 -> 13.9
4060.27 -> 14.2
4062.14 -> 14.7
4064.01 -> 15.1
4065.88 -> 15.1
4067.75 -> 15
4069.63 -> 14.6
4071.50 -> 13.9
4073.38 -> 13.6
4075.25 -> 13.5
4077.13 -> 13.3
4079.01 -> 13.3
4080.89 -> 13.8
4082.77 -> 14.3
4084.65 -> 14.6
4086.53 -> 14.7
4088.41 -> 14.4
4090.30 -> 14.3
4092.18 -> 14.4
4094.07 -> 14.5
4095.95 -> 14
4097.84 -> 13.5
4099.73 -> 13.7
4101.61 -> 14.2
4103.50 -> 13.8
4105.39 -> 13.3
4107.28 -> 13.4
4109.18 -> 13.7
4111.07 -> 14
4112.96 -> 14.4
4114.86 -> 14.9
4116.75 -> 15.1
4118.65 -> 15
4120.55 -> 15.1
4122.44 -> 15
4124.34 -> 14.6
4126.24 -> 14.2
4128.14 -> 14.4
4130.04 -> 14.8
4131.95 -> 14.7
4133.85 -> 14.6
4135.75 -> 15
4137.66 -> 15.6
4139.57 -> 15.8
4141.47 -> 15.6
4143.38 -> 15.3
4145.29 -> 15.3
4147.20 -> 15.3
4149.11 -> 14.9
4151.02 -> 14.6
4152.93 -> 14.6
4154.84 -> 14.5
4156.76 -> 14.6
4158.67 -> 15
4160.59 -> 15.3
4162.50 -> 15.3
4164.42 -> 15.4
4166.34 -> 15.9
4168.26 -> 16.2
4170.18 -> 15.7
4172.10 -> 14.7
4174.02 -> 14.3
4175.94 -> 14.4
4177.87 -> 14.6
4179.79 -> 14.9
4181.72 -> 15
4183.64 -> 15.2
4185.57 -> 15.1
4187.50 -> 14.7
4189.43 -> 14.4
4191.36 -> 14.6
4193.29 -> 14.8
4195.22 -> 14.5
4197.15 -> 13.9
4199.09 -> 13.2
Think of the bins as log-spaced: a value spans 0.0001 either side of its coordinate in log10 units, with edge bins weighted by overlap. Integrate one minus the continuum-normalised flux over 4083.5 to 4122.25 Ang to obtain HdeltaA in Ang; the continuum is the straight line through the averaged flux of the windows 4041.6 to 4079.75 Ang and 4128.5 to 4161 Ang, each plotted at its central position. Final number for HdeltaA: 1.0 Ang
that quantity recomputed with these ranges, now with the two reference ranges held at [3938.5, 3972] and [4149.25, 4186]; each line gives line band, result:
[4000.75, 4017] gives -0.9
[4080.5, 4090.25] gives 0.1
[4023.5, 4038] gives -0.5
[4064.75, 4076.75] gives 0.2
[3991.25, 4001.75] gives -0.2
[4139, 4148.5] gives -0.3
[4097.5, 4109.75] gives 0.8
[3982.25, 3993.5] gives 0.0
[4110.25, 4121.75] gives 0.0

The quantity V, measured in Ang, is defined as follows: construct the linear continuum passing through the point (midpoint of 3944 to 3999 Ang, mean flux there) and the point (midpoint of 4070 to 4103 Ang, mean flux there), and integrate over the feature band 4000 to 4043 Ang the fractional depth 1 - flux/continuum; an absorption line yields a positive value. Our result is -2.93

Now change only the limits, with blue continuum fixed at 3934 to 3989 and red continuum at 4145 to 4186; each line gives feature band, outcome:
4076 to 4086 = 0.4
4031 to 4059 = -0.4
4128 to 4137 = 0.0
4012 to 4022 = -0.8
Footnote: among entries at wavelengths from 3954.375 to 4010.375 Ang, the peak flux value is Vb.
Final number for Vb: 15.4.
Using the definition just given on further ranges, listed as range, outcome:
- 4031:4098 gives 15.1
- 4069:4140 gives 15.8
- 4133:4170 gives 16.2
